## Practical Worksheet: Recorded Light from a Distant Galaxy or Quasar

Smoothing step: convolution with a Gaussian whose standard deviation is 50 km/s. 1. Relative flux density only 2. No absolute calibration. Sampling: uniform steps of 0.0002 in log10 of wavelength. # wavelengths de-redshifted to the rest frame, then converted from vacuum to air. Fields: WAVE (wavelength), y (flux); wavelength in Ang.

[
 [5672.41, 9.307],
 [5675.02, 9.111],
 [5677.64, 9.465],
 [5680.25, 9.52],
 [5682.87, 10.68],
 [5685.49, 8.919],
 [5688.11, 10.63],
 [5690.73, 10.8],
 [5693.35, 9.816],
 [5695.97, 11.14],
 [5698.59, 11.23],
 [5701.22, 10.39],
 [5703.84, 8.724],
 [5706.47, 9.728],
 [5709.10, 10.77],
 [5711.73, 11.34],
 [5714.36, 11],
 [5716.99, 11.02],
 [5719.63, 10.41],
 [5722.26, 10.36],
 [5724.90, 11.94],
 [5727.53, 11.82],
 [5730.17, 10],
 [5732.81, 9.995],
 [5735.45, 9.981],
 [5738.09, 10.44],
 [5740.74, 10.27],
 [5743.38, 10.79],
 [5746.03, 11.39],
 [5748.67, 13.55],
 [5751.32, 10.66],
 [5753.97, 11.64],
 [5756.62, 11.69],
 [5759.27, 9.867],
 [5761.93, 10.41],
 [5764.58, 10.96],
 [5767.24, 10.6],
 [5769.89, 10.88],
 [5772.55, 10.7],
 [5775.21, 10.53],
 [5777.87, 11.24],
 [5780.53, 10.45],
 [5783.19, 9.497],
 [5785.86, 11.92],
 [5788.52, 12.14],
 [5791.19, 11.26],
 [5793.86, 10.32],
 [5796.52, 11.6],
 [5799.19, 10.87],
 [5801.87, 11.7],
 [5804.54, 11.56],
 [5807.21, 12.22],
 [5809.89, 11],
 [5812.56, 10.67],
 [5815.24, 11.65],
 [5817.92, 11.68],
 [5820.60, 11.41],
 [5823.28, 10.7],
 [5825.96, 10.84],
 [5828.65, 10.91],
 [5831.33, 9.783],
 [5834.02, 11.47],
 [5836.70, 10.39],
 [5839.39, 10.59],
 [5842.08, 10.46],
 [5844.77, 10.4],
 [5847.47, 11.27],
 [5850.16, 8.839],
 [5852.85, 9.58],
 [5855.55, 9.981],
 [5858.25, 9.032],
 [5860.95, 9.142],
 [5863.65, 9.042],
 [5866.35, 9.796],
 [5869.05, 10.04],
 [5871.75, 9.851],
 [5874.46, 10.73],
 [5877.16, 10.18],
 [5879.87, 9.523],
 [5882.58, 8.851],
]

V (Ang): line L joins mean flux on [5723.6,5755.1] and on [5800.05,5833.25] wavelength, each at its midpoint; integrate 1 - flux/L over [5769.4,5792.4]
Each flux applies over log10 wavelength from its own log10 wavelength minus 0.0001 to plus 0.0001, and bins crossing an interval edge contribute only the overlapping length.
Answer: 0.3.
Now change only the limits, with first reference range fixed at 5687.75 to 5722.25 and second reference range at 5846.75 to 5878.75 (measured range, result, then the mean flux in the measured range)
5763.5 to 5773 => -0.53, 10.8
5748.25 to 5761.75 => -1.26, 11.2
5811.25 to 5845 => -3.15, 10.9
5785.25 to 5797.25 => -1.55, 11.4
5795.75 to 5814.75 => -2.53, 11.4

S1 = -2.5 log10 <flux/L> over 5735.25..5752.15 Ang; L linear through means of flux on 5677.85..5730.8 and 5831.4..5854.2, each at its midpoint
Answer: -0.06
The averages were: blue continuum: 10.5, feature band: 11.1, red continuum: 10.3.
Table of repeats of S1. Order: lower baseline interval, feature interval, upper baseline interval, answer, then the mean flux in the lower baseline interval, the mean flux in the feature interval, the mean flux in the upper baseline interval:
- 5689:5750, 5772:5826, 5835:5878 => -0.088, 10.7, 11.2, 9.97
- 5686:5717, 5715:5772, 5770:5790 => -0.017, 10.5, 10.9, 10.9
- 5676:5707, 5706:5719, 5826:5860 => -0.074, 10.1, 10.8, 10.2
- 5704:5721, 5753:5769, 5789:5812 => 0.014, 10.6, 10.8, 11.3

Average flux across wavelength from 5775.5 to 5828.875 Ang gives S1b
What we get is 11.2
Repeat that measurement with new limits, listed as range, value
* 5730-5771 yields 10.8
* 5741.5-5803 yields 11.1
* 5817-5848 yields 10.8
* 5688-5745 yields 10.6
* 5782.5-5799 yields 11.2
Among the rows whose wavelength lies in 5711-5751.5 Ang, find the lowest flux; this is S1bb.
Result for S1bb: 9.981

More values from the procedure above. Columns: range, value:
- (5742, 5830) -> 9.497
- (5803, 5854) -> 8.839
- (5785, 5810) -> 10.32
